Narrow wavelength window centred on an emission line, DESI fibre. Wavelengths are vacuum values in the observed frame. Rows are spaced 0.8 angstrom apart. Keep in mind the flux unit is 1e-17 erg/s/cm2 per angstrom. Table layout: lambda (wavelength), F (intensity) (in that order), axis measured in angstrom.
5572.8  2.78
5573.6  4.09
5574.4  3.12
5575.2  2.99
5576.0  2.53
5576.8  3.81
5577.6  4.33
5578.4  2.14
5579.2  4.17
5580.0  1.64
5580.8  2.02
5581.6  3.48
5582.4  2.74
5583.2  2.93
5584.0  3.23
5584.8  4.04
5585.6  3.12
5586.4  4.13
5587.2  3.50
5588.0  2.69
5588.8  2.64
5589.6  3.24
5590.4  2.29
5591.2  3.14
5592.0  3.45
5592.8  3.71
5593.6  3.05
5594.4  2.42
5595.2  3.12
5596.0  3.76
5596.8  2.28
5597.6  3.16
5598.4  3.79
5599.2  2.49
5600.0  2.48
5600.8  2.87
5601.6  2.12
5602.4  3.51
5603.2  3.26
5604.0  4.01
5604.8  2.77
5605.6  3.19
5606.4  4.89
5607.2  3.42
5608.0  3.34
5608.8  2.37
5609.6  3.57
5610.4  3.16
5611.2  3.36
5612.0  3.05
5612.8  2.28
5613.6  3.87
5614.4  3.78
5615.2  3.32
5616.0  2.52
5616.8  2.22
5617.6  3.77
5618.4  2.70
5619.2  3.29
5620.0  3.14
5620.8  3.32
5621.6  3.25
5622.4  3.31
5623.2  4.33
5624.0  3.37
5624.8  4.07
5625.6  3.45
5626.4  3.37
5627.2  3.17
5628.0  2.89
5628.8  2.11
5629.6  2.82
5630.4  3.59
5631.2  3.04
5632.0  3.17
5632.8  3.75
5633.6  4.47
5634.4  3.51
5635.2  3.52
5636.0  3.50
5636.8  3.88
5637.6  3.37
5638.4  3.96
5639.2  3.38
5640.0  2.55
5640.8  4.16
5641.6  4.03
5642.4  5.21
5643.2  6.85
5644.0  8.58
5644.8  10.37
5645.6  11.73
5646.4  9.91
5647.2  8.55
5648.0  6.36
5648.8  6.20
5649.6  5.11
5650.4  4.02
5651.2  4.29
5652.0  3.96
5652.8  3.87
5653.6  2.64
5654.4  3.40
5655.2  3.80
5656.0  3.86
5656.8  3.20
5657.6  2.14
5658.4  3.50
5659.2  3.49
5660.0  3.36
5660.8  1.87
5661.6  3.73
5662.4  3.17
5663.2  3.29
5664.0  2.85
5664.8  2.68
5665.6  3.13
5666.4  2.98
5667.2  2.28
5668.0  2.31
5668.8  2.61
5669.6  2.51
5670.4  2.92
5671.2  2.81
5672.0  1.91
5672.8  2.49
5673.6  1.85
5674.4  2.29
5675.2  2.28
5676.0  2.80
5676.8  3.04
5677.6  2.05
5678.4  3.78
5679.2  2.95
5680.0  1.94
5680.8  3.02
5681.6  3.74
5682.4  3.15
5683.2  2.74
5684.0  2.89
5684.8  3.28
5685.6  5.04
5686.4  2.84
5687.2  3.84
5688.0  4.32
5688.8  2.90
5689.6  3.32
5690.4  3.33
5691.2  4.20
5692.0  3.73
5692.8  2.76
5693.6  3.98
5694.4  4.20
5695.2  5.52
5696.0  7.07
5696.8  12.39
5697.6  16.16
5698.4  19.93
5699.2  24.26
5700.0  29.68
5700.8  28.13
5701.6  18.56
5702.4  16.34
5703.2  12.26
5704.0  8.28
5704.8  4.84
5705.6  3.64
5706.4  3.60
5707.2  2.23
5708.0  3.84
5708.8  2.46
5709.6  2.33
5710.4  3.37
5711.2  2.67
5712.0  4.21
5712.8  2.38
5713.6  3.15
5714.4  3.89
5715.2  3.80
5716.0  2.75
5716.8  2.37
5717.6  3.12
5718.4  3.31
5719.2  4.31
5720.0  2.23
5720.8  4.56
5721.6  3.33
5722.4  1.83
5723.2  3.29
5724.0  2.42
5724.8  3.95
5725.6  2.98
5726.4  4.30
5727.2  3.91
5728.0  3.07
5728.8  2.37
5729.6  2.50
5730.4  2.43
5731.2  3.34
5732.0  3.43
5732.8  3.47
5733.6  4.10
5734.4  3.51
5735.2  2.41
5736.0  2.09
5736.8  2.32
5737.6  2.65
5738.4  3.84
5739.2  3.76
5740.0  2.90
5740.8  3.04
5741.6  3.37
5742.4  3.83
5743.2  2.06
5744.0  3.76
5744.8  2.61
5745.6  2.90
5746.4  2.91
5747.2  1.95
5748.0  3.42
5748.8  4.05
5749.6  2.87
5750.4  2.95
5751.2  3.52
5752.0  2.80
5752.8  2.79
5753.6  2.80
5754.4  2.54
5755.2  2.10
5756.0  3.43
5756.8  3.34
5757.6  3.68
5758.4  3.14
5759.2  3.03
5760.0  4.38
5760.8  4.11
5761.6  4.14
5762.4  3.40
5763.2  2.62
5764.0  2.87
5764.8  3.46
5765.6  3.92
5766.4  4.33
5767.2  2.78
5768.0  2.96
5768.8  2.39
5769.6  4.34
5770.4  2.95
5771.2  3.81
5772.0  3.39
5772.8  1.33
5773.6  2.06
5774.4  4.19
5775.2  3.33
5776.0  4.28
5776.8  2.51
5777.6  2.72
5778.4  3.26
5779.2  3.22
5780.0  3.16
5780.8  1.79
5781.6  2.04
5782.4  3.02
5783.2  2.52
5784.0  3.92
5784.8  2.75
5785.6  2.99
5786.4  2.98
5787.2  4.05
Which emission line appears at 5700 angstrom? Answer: [O III]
